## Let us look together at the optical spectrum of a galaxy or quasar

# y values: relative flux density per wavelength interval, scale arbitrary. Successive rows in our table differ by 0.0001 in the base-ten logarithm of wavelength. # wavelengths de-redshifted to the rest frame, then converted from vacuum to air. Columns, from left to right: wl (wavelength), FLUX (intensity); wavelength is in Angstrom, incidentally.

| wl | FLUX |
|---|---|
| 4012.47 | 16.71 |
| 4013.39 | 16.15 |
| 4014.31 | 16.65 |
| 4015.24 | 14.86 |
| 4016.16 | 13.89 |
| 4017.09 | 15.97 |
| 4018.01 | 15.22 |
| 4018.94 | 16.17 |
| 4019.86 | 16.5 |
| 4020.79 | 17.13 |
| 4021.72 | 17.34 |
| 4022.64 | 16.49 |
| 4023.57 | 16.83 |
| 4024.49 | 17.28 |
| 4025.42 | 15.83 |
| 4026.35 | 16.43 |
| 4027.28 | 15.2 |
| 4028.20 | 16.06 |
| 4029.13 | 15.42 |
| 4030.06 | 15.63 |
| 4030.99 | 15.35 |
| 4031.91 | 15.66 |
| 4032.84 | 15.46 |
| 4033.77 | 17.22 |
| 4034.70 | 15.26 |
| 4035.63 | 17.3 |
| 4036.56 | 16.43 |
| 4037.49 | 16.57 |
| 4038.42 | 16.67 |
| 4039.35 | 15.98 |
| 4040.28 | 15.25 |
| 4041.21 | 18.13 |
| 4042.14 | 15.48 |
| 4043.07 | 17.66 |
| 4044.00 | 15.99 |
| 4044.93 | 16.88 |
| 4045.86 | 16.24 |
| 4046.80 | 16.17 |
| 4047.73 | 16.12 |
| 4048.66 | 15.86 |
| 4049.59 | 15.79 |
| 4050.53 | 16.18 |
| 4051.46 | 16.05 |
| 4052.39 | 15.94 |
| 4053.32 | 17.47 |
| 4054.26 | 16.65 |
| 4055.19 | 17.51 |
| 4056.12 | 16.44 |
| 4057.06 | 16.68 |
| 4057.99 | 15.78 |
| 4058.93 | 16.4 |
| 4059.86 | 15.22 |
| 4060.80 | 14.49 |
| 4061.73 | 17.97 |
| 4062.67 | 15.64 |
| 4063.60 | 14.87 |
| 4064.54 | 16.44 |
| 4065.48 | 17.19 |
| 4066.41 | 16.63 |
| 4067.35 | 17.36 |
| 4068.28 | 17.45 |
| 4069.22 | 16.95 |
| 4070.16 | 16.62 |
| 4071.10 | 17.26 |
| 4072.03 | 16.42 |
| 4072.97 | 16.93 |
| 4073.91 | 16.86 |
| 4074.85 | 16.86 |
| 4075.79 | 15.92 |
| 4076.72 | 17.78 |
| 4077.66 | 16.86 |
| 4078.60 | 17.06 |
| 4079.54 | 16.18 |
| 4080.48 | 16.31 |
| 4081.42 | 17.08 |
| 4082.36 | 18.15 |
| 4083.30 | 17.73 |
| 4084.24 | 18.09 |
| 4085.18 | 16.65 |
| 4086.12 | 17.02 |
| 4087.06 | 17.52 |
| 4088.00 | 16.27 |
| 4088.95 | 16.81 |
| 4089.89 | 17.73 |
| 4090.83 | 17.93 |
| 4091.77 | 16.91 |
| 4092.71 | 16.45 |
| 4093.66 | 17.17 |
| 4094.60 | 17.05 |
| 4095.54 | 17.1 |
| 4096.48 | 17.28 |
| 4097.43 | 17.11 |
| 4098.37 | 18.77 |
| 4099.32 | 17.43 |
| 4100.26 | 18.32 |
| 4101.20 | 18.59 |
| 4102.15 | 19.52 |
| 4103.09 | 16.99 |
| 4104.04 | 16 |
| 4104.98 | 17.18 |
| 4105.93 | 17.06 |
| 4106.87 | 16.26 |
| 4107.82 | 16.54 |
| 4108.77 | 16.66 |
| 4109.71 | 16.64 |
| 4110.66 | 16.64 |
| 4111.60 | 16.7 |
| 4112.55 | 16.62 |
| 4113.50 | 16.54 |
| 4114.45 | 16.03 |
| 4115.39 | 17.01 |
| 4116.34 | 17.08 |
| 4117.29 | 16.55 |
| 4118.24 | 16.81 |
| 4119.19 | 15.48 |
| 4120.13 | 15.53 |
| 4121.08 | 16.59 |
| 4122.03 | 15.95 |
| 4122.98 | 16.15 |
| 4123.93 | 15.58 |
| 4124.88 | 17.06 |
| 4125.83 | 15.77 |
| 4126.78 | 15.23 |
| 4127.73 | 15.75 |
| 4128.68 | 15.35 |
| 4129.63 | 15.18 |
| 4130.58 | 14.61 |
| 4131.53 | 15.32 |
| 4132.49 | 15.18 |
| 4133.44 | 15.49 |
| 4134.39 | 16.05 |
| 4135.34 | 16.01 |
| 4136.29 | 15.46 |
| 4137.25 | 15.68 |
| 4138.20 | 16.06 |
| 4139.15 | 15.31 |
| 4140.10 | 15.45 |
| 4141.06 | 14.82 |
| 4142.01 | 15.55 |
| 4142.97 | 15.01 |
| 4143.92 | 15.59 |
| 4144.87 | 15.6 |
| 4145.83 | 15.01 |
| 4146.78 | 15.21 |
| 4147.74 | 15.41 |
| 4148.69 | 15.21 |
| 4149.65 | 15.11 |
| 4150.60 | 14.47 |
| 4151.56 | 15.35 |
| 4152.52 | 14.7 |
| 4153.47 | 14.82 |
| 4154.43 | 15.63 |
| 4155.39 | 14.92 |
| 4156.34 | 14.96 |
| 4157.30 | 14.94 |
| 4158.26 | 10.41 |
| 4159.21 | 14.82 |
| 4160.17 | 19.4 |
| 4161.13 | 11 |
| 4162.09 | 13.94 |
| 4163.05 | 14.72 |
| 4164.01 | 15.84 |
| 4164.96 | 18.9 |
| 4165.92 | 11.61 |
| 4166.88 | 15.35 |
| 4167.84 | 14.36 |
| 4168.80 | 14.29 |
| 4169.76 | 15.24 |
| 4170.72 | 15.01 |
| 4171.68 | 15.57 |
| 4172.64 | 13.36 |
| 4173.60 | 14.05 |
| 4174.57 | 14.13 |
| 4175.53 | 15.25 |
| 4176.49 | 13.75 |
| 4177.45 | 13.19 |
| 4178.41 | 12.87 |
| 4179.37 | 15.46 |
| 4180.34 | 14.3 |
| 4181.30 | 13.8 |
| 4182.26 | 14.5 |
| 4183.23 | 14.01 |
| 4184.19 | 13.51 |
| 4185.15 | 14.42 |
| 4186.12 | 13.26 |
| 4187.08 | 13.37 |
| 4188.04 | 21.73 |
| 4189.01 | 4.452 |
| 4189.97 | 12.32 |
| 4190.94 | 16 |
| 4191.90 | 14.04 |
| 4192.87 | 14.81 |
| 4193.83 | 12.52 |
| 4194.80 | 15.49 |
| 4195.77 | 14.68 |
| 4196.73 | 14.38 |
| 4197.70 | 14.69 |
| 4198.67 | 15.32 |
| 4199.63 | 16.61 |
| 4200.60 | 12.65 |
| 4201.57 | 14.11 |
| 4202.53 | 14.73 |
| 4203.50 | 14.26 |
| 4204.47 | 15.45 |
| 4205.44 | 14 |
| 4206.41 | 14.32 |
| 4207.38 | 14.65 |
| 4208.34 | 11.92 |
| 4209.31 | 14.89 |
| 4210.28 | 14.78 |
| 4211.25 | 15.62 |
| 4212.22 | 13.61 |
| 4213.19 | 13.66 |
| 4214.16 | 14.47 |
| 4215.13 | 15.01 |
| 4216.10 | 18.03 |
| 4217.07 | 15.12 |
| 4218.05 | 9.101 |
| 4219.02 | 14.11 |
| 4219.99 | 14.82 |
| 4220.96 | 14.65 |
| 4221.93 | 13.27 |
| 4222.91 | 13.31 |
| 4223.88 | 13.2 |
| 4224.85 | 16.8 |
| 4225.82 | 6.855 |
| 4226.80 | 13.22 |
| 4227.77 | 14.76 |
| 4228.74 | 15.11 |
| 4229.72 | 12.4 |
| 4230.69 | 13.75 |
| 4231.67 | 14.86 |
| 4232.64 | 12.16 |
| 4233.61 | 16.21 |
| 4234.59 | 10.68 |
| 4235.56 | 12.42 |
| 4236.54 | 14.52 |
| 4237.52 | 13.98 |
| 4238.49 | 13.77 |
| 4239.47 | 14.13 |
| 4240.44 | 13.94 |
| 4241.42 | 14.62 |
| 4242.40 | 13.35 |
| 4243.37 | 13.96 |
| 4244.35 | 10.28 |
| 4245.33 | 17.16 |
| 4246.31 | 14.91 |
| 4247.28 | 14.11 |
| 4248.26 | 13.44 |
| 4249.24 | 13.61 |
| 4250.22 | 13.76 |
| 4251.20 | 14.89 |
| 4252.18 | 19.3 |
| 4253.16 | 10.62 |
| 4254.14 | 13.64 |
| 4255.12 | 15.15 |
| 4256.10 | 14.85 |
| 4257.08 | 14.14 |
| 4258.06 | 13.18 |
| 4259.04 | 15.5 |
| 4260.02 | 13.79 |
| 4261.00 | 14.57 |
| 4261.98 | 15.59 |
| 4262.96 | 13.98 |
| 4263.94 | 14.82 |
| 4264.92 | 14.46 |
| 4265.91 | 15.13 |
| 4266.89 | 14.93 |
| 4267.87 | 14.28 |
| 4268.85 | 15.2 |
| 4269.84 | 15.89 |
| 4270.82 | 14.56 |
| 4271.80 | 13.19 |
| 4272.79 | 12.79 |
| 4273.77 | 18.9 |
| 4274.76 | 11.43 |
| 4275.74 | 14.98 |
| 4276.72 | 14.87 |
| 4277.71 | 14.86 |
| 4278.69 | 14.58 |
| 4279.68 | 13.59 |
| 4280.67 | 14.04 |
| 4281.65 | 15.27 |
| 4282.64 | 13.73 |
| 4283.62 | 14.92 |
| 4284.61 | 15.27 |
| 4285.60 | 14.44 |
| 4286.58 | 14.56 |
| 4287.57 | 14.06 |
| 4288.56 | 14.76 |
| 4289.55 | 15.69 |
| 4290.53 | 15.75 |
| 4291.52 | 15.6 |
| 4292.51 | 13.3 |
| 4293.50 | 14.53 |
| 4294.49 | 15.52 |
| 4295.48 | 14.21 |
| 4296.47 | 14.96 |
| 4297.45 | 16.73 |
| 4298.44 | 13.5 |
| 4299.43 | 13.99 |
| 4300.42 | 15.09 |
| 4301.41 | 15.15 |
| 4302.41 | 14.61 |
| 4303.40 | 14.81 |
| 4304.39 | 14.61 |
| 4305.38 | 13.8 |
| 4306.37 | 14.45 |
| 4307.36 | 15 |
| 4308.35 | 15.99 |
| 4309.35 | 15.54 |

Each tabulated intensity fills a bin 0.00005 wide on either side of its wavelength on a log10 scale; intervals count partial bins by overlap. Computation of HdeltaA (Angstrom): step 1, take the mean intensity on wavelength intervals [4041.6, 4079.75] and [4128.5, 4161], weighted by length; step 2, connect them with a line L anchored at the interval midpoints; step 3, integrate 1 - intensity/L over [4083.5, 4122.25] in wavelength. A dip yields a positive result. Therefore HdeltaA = -2.8 Angstrom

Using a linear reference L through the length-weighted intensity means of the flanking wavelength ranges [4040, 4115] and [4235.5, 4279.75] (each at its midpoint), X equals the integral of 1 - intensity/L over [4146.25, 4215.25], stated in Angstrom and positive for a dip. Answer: 4.4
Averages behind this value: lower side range 16.8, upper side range 14.4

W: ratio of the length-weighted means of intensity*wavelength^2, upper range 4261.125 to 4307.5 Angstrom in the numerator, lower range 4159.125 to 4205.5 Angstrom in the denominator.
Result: 1.07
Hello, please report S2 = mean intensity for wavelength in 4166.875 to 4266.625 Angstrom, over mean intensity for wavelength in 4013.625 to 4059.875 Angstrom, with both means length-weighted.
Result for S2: 0.87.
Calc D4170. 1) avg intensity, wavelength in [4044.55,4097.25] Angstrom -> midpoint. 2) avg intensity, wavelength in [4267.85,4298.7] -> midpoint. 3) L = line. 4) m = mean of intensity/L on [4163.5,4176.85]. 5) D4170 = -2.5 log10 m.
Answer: 0.07 mag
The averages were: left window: 16.7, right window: 14.7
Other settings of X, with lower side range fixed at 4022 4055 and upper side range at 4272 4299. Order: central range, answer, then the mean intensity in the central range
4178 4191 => 1.3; 13.8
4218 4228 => 1.2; 13.2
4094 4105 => -1.2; 17.6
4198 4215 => 0.9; 14.4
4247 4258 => 0.5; 14.3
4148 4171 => 1.0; 14.8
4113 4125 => -0.4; 16.3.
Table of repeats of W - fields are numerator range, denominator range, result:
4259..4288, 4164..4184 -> 1.06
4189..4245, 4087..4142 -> 0.89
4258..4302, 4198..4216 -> 1.05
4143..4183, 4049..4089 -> 0.92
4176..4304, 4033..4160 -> 0.94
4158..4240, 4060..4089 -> 0.89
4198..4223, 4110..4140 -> 0.94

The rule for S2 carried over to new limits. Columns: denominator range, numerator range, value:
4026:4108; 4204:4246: 0.83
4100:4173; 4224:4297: 0.91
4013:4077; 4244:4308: 0.89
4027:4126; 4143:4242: 0.86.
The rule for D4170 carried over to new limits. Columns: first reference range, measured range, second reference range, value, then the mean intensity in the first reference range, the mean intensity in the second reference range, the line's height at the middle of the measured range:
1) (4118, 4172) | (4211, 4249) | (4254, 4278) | 0.07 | 15.3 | 14.6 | 14.8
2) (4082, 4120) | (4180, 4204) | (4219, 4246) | 0.04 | 17.1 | 13.7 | 14.7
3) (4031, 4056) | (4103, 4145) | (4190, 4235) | -0.05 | 16.4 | 14.1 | 15.3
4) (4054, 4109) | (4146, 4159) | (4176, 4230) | 0.04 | 17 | 14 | 15.3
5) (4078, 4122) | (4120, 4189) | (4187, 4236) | 0.04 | 17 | 14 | 15.5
